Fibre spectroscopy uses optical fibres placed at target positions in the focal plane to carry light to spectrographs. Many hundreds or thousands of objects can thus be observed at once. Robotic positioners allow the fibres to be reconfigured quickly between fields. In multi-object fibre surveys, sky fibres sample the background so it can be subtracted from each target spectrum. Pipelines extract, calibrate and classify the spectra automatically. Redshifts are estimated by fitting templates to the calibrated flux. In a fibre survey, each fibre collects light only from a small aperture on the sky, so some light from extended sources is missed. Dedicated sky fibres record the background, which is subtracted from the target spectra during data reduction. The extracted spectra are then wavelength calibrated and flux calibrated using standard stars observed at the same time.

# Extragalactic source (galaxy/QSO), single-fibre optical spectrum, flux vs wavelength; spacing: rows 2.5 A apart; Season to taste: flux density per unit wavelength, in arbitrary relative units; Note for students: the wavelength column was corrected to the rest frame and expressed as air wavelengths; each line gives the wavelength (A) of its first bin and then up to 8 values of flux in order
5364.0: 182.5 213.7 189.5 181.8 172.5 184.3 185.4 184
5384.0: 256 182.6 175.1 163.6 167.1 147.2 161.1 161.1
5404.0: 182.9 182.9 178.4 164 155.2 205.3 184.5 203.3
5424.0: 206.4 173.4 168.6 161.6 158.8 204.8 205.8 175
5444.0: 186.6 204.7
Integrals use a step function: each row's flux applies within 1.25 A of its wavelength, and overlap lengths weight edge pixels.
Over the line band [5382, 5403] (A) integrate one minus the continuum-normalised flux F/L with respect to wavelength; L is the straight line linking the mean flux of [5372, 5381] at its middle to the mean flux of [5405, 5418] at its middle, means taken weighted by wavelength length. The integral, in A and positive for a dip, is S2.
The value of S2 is 0.3 A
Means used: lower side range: 181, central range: 177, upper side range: 177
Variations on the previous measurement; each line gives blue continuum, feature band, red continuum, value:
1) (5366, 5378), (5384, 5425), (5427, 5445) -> 1.03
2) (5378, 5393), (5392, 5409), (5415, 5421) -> 2.18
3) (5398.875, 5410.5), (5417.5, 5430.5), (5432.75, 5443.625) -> -0.44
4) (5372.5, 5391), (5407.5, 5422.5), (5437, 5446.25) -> 0.77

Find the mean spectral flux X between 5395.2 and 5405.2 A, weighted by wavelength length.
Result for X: 163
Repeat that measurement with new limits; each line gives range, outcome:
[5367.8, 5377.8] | 182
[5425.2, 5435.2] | 166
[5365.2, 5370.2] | 202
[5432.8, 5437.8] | 182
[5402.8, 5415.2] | 173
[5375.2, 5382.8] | 185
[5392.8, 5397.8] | 157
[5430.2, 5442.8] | 181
